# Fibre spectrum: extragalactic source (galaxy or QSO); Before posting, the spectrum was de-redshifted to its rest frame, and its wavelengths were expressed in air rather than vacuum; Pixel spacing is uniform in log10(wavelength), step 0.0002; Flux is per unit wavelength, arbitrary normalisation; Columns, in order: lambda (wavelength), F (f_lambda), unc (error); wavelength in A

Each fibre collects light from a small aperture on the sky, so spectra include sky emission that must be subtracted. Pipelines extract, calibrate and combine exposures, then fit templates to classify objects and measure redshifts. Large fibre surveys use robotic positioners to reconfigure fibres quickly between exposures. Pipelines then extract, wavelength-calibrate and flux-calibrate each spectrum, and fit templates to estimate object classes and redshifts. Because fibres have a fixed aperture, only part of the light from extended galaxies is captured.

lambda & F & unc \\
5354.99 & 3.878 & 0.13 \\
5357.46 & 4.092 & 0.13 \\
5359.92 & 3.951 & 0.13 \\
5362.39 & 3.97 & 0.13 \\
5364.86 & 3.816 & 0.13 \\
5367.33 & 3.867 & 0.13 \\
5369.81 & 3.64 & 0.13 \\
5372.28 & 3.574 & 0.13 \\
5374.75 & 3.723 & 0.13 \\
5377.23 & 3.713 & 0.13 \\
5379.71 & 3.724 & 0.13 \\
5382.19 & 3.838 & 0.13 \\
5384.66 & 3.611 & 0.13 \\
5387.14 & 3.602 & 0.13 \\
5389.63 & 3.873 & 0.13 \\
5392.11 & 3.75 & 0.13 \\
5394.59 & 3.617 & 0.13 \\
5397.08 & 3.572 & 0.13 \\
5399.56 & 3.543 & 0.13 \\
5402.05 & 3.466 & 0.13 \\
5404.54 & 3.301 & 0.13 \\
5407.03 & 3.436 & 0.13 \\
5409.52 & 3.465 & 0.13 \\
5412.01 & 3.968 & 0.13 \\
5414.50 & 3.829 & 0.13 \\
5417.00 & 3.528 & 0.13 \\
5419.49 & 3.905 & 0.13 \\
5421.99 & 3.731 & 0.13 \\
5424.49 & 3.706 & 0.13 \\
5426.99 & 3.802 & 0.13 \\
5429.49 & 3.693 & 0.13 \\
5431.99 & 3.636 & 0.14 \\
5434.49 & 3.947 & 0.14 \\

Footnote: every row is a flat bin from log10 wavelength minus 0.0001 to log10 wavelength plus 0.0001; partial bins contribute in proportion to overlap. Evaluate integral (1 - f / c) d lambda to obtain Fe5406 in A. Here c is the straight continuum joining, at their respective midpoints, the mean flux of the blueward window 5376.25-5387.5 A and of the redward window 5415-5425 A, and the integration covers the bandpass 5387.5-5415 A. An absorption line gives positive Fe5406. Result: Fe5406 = 0.75 A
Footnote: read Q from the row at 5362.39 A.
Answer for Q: 3.97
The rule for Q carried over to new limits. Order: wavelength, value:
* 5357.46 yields 4.092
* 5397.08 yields 3.572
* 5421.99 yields 3.731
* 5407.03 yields 3.436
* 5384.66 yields 3.611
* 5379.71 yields 3.724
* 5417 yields 3.528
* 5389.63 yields 3.873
